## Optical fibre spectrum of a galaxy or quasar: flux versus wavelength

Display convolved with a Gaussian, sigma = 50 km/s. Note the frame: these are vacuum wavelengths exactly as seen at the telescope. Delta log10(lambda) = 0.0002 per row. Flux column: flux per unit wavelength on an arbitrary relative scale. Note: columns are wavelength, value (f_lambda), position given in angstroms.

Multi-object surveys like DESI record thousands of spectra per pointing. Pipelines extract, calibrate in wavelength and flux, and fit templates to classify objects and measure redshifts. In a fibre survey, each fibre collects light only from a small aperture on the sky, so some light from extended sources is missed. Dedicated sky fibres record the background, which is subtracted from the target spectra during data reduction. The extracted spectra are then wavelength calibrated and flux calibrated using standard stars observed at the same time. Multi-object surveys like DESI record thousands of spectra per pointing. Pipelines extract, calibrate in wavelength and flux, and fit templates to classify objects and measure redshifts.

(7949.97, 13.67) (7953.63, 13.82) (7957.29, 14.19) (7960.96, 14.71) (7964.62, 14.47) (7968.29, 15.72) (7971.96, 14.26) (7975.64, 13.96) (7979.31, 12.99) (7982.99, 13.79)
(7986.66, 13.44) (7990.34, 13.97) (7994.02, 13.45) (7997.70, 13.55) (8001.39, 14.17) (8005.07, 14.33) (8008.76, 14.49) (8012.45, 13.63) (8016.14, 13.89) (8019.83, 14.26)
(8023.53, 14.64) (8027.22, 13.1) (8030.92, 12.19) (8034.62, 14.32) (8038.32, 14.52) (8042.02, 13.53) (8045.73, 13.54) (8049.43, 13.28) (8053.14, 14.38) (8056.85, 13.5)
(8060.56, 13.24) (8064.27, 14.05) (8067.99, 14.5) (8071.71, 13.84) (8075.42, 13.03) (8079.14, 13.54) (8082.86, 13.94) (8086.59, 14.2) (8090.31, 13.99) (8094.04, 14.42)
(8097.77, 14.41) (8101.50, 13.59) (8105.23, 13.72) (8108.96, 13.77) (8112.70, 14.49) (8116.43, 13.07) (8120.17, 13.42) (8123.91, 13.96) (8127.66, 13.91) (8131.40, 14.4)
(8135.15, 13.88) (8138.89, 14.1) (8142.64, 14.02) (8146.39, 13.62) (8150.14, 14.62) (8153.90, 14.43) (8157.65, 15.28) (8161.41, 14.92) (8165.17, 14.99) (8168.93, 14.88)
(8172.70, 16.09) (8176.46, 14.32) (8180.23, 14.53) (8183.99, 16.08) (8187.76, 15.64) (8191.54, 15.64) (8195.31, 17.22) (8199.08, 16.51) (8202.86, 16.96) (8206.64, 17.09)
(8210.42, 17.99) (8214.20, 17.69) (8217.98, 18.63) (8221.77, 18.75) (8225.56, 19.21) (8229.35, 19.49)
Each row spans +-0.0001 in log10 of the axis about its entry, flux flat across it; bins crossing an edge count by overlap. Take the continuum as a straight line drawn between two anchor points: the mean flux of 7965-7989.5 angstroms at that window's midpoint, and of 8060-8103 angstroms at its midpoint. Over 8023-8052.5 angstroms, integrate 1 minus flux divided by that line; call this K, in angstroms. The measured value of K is 0.7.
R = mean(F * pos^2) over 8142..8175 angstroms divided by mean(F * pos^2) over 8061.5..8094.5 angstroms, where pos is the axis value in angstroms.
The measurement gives 1.1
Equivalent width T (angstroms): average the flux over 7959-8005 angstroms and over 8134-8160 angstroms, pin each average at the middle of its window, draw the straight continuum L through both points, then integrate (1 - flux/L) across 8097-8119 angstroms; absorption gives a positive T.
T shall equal 0.7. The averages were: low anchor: 14.1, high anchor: 14.3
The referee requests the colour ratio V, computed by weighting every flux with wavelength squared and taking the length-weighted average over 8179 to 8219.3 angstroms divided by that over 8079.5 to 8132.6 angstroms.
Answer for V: 1.2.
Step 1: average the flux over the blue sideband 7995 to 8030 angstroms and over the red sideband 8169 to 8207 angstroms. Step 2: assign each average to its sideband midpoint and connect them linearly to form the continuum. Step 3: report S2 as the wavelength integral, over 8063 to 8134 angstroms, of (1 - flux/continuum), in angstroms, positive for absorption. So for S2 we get 4.8 angstroms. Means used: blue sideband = 13.9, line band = 13.9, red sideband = 15.9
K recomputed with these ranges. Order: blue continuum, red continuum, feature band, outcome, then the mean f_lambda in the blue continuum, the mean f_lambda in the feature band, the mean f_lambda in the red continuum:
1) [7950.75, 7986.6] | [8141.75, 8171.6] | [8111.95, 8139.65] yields 1.3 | 14.2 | 13.9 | 14.7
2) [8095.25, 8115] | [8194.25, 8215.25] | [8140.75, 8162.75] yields 1.5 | 14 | 14.5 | 17.2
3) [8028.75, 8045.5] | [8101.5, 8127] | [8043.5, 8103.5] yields -0.7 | 13.6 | 13.8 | 13.7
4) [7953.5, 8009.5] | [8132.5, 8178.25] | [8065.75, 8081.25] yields 0.7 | 14.1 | 13.7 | 14.6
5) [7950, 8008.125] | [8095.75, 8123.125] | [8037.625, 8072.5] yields 0.2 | 14.1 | 13.8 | 13.8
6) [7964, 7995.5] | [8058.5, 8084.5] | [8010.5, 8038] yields 0.2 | 14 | 13.8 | 13.7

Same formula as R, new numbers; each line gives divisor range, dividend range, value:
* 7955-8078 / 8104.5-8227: 1.15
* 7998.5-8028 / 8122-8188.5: 1.08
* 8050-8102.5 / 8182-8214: 1.24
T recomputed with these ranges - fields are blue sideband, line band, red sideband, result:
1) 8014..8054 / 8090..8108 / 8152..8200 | 0.6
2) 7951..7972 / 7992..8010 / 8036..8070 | 0.3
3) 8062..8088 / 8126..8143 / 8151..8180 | 0.6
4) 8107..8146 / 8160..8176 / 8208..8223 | 0.8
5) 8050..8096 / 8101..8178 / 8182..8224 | 6.2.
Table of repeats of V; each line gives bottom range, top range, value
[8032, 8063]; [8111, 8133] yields 1.03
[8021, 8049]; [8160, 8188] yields 1.15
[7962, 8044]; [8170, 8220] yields 1.24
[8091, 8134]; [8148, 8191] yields 1.10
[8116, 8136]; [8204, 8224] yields 1.33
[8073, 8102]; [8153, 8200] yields 1.13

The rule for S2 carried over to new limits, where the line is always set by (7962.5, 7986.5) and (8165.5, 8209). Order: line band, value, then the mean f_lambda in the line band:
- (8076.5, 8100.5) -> 1.68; 14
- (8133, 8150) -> 1.68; 14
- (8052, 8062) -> 0.78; 13.7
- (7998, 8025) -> 0.56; 14.2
